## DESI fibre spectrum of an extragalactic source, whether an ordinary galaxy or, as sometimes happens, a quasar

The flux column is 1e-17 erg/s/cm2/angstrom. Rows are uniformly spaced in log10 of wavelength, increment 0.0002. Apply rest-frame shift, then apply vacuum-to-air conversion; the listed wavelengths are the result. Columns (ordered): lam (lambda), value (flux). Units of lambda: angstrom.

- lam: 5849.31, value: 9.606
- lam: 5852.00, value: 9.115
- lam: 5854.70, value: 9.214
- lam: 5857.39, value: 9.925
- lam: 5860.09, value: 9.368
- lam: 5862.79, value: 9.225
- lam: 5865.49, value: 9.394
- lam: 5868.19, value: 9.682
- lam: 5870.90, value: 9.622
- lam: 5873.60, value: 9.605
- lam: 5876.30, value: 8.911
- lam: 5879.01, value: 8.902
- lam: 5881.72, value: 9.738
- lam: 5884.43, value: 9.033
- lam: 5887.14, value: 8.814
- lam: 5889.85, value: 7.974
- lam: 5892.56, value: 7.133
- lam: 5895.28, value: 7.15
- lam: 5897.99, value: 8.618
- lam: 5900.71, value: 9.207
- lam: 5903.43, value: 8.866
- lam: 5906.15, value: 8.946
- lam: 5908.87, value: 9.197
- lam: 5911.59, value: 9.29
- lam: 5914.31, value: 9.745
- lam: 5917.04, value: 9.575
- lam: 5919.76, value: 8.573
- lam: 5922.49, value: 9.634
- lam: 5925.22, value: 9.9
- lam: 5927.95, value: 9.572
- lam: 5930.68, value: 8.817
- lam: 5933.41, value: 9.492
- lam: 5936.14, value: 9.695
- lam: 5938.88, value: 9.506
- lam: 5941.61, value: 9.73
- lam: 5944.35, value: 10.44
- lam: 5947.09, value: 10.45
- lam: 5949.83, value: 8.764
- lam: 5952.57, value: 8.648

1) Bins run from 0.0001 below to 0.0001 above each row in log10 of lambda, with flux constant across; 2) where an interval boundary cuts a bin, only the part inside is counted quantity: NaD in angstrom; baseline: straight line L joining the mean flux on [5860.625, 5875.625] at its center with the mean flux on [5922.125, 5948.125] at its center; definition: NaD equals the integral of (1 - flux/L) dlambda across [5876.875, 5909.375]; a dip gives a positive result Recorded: 3.2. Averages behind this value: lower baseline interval 9.47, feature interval 8.62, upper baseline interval 9.72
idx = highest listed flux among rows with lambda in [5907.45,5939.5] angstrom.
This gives 9.9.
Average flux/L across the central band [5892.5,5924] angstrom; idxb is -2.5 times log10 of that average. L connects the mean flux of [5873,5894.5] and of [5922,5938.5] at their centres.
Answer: 0.03 mag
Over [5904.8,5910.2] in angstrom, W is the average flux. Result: 9.07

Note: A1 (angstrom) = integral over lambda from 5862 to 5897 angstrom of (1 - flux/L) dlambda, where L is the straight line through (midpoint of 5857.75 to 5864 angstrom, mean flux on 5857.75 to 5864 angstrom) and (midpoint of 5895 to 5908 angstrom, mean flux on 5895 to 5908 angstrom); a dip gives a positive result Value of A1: 0.9 angstrom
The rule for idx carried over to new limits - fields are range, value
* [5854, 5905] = 9.925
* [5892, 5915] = 9.745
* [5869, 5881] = 9.622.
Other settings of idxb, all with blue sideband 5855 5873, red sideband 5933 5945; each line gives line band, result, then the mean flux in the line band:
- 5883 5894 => 0.17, 8.24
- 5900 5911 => 0.07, 9.06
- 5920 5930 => 0.02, 9.51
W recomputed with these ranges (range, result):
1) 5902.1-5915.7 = 9.21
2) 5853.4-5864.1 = 9.44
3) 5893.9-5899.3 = 7.87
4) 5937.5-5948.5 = 10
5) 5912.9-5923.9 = 9.38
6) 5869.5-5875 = 9.61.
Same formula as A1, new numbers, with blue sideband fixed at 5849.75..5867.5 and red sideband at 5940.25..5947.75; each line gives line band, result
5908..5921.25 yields 0.8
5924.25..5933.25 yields 0.6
